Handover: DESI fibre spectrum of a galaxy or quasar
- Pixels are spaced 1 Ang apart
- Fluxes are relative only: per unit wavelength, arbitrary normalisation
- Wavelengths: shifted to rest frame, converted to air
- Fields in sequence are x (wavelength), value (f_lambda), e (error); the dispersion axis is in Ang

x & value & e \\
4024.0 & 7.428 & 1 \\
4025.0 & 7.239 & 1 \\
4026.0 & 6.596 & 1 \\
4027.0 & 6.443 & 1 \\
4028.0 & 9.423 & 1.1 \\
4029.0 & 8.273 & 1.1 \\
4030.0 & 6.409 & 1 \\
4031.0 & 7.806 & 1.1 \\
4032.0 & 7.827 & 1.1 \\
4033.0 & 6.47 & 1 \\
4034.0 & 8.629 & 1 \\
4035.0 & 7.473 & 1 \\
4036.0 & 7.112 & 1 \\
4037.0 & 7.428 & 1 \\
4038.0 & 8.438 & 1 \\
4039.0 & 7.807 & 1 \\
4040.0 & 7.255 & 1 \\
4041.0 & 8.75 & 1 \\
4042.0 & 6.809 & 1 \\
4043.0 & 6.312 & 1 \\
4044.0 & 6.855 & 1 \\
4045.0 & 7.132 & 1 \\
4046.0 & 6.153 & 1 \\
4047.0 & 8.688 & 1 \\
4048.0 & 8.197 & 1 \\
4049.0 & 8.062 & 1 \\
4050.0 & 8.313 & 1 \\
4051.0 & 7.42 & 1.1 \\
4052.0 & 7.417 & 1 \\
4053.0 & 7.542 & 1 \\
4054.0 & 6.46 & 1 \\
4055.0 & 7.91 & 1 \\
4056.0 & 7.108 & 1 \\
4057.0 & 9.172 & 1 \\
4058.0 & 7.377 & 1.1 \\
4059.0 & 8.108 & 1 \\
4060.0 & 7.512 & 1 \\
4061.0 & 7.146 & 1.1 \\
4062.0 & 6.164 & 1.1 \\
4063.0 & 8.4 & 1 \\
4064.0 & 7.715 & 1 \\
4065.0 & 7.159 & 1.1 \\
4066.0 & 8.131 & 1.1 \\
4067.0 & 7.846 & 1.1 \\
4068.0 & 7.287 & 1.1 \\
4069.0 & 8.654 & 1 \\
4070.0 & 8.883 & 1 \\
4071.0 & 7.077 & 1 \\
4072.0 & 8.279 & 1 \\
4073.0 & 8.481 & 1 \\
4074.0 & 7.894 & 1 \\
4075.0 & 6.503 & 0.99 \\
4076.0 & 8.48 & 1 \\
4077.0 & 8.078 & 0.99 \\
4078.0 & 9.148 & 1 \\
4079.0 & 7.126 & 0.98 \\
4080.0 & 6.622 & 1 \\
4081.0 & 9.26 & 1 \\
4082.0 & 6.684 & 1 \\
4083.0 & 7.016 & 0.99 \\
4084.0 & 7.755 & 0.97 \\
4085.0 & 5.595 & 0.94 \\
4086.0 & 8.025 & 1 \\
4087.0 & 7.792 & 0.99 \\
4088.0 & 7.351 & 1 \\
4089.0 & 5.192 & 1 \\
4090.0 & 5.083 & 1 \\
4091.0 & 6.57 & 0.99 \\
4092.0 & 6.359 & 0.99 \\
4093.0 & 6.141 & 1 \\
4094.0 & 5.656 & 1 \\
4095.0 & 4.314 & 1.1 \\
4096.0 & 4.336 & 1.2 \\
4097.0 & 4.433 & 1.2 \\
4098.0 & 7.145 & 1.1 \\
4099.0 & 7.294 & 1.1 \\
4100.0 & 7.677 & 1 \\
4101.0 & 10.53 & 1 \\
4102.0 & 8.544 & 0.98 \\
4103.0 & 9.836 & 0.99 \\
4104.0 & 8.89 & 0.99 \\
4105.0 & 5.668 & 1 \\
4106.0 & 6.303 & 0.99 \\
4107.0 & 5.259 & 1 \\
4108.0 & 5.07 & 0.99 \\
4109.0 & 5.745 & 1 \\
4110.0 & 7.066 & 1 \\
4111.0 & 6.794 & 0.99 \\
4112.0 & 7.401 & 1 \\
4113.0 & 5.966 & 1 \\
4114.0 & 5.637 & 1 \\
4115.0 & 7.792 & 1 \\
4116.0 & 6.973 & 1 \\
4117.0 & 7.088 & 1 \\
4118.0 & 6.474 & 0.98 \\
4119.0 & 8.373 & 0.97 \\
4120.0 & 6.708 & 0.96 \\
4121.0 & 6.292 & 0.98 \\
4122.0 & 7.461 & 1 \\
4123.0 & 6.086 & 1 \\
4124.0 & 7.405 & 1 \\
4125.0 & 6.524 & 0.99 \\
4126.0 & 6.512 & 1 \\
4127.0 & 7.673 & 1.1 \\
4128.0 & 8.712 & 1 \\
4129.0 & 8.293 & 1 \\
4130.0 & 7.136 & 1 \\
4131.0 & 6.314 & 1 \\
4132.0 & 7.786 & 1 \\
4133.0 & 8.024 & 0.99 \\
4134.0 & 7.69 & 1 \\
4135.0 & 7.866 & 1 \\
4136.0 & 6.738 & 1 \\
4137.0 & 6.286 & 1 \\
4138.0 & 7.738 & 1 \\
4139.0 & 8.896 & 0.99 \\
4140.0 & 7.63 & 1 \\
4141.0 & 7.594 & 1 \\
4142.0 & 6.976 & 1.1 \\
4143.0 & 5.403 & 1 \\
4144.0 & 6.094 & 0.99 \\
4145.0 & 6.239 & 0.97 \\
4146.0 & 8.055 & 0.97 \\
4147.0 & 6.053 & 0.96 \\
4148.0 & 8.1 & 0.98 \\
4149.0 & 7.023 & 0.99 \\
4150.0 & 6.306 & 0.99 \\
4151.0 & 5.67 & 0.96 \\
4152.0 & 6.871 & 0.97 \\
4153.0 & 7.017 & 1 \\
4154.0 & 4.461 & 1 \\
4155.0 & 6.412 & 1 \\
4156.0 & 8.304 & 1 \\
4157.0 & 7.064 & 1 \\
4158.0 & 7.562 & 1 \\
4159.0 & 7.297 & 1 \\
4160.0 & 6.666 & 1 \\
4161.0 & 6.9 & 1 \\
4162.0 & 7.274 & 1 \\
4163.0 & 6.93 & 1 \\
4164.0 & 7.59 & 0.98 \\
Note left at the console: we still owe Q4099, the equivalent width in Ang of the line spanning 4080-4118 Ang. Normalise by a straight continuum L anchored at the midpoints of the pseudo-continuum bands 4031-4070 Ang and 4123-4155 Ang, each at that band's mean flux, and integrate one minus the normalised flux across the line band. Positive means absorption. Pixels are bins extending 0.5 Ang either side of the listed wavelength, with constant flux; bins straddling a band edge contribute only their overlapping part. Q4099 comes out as 2.8 Ang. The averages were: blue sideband 7.6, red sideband 7.04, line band 6.76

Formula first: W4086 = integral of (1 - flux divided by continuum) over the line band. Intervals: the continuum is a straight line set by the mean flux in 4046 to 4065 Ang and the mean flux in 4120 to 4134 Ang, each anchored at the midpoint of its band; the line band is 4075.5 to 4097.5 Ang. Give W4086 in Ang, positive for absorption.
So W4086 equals 2.3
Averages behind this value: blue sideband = 7.65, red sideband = 7.24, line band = 6.68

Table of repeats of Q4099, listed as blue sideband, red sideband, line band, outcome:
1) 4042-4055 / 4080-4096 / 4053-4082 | -3.4 Ang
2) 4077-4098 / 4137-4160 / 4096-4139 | -2.3 Ang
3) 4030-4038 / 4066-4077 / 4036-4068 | 0.7 Ang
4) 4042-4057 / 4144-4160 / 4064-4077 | -1.0 Ang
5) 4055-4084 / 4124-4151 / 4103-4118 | 1.5 Ang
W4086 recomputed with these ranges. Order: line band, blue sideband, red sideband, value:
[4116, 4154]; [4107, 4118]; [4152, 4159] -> -2.3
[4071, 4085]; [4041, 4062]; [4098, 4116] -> -0.7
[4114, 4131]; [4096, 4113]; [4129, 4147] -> -0.1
